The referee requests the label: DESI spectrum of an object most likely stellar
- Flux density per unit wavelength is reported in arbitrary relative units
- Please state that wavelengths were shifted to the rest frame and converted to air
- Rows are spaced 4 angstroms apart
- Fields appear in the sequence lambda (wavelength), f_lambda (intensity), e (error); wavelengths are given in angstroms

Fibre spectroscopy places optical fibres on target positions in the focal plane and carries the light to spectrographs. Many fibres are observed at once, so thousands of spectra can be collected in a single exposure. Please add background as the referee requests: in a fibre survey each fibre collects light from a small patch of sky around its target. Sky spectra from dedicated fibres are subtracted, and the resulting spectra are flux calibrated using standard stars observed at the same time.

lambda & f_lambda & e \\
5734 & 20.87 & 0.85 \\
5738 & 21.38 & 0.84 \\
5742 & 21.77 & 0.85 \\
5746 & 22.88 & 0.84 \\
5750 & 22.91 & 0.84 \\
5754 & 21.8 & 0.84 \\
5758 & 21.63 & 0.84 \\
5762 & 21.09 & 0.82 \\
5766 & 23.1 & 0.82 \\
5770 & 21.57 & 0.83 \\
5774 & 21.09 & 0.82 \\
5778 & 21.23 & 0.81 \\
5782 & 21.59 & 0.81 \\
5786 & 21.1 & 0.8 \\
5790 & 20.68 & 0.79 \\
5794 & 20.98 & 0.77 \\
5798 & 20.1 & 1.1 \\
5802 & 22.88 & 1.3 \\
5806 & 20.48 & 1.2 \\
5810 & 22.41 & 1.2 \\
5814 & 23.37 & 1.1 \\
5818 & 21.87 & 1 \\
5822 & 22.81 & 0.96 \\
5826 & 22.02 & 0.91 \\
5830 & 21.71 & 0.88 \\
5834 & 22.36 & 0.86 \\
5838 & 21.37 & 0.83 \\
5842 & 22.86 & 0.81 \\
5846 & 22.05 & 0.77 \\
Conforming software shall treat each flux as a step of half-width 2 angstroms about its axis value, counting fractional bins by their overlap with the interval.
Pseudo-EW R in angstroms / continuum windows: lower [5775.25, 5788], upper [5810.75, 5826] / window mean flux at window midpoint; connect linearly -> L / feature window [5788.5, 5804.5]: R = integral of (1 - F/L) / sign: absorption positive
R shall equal 0.5 angstroms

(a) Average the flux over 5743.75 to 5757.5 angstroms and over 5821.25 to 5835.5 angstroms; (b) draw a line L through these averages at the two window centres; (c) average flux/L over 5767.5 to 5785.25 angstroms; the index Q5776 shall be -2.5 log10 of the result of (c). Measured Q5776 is 0.05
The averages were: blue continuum 22.4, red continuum 22.2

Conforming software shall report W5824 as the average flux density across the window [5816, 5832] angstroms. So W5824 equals 22.1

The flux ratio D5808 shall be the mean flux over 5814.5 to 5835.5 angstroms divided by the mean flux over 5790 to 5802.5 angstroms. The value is 1.06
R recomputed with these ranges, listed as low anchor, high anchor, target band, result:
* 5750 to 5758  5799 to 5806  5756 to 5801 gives 1.2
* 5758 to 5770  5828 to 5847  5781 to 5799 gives 0.9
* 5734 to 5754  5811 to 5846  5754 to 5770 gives 0.2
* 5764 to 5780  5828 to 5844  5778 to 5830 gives 0.6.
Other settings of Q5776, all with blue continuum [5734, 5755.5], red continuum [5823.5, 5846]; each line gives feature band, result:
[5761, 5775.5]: 0.01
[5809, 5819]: -0.03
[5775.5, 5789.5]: 0.04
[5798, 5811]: 0.02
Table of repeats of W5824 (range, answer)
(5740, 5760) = 22.2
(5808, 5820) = 22.6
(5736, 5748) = 22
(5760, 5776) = 21.7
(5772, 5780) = 21.2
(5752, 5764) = 21.5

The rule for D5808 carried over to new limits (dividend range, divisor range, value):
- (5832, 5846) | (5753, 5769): 1.01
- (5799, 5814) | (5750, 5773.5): 1.01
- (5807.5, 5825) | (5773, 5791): 1.06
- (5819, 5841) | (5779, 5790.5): 1.04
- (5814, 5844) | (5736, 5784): 1.02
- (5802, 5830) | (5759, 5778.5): 1.02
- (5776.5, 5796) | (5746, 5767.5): 0.95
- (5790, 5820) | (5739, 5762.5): 0.98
